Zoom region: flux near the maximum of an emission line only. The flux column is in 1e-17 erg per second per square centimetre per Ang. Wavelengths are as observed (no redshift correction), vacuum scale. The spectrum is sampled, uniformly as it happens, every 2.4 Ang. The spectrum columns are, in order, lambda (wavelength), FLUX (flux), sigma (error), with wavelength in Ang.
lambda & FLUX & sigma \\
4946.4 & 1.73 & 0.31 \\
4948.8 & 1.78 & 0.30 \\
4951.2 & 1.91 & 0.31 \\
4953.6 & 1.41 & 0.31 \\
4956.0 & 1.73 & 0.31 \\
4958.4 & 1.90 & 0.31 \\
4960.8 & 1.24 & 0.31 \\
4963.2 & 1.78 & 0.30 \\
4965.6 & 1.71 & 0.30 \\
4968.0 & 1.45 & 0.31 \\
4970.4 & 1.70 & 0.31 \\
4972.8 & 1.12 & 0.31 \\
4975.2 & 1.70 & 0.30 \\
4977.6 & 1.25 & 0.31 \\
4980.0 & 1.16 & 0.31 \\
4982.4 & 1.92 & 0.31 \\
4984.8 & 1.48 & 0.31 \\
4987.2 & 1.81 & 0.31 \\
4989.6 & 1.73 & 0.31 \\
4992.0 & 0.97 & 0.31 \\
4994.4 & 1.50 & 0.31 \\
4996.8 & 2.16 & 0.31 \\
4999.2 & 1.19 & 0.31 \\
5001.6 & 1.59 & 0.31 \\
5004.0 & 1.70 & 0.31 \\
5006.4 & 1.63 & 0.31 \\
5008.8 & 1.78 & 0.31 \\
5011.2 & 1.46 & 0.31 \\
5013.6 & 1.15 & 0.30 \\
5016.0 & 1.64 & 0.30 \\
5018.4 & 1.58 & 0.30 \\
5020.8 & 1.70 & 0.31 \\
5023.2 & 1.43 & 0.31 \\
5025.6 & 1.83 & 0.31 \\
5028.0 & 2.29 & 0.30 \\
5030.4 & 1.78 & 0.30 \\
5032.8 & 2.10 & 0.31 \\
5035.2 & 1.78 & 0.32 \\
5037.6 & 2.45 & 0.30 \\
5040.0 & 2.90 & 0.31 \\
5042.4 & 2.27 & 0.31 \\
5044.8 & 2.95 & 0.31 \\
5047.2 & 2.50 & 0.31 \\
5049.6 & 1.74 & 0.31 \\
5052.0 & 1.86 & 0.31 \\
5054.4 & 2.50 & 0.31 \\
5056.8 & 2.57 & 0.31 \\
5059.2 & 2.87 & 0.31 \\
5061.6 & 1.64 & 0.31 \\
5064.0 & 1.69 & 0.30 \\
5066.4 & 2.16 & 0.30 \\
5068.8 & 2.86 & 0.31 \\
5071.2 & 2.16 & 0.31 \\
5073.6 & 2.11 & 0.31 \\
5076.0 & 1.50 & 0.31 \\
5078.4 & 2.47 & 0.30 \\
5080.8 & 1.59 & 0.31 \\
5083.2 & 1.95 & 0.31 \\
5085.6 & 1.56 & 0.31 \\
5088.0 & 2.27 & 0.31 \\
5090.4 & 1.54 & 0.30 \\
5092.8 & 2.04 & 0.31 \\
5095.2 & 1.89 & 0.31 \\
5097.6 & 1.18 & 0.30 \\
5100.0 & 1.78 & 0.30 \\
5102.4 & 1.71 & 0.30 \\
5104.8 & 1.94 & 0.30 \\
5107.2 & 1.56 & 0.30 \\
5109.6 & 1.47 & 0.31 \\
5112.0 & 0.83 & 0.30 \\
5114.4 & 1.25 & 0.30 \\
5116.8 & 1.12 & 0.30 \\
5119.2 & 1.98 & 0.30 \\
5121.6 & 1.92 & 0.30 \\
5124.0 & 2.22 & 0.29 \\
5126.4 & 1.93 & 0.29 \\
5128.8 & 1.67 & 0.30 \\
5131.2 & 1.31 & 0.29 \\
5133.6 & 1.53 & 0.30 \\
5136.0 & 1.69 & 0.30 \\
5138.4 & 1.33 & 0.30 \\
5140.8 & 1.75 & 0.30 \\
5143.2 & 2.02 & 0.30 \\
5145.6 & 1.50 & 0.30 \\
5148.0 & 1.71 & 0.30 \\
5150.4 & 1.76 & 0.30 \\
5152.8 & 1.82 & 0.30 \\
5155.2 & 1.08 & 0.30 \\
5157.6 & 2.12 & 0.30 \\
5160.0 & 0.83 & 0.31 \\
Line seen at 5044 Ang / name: Mg II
